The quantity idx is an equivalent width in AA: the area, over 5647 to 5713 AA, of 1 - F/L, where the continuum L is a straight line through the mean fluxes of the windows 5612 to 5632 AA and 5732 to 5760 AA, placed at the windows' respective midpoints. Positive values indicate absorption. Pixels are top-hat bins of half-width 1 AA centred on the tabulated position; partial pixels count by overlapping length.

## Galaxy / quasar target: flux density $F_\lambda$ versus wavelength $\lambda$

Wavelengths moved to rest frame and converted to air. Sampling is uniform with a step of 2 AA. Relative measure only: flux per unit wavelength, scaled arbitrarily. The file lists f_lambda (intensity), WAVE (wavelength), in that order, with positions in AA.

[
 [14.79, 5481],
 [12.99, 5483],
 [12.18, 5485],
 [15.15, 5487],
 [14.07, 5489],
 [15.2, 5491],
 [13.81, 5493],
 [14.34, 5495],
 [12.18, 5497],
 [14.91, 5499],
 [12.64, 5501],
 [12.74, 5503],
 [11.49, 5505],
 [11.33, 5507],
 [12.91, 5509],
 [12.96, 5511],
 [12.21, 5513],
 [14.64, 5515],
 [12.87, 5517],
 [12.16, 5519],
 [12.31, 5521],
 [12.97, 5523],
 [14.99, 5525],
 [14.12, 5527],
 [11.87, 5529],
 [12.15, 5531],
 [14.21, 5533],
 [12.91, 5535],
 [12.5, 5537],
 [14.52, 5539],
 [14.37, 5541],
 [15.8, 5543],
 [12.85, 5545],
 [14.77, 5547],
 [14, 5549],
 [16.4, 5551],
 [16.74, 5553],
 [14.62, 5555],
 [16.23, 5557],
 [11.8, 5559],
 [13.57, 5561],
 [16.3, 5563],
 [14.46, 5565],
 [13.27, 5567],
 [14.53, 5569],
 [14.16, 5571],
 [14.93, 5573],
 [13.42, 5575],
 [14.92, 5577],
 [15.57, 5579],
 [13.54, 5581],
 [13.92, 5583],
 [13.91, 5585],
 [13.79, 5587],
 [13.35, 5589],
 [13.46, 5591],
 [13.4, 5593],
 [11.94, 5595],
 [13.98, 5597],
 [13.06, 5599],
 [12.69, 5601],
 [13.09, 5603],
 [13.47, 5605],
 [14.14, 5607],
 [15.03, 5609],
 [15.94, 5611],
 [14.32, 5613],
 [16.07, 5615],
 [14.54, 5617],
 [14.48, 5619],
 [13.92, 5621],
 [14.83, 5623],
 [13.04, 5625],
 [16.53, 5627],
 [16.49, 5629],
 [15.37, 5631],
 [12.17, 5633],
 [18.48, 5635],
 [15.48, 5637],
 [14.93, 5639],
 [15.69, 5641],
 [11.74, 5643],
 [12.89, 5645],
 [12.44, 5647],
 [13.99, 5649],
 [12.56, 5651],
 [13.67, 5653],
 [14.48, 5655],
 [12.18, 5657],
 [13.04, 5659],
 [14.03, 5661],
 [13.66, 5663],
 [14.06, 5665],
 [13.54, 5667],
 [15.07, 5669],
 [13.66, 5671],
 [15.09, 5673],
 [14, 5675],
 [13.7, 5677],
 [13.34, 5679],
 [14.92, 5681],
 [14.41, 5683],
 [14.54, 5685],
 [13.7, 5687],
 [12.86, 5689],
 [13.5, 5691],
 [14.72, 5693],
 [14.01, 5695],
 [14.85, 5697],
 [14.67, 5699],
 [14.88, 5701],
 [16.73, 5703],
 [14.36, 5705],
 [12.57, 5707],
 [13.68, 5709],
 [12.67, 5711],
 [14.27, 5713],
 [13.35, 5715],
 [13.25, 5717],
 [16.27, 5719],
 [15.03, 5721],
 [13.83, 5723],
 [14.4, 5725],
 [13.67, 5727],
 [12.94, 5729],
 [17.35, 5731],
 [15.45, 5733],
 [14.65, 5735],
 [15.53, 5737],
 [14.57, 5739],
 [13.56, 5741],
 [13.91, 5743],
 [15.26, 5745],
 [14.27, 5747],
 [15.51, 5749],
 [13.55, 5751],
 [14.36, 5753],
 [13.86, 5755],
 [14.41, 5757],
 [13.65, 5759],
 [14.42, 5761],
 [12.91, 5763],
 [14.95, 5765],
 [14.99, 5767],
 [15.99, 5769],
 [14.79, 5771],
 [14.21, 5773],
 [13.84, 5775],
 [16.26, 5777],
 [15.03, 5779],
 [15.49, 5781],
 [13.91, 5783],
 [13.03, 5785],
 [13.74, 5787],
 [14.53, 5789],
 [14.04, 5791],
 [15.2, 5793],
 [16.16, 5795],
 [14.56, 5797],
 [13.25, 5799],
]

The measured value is 3.46 AA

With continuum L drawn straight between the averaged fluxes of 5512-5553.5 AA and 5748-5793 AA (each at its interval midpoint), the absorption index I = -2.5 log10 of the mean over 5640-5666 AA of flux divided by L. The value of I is 0.05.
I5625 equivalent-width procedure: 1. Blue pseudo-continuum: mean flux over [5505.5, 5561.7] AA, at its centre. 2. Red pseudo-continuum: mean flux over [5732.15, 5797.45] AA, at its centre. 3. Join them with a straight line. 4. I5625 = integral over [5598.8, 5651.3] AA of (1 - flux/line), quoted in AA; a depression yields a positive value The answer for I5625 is -1.4 AA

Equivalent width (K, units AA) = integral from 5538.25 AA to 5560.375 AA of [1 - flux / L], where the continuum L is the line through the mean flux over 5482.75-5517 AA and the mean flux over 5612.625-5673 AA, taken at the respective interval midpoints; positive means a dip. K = -1.8 AA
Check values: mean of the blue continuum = 13.3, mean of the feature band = 14.7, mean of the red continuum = 14.3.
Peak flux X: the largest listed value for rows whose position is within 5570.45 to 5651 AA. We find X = 18.48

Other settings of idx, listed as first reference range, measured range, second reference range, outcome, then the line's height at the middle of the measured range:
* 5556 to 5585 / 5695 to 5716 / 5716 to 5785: 0.4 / 14.5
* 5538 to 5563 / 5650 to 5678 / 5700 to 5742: 1.5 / 14.5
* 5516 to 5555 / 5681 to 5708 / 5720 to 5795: 0.0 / 14.3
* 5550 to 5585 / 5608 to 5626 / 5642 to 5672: -1.0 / 13.9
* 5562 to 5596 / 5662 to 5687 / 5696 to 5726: 0.2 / 14.2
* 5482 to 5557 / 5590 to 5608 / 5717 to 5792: 0.9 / 13.9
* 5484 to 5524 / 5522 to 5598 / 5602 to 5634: -1.1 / 13.9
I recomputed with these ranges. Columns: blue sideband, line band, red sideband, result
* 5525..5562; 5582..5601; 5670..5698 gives 0.06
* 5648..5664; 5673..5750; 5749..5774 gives -0.03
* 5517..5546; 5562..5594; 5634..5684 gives -0.04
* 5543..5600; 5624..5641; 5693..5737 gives -0.07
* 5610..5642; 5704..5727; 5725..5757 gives 0.05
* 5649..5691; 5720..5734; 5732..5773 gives -0.03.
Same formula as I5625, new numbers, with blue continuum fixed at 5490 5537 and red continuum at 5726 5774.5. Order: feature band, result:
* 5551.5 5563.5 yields -1.4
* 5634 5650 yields -0.7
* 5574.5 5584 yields -0.6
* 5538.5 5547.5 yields -0.8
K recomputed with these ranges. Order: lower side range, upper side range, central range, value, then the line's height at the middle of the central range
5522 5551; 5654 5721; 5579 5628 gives -0.4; 13.9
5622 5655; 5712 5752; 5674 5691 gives 0.6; 14.5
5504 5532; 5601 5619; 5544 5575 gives -2.3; 13.5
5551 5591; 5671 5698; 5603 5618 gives -0.4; 14.3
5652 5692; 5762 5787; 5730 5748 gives -0.8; 14.3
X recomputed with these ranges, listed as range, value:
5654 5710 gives 16.73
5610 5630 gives 16.53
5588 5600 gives 13.98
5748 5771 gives 15.99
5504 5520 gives 14.64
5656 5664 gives 14.03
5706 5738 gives 17.35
